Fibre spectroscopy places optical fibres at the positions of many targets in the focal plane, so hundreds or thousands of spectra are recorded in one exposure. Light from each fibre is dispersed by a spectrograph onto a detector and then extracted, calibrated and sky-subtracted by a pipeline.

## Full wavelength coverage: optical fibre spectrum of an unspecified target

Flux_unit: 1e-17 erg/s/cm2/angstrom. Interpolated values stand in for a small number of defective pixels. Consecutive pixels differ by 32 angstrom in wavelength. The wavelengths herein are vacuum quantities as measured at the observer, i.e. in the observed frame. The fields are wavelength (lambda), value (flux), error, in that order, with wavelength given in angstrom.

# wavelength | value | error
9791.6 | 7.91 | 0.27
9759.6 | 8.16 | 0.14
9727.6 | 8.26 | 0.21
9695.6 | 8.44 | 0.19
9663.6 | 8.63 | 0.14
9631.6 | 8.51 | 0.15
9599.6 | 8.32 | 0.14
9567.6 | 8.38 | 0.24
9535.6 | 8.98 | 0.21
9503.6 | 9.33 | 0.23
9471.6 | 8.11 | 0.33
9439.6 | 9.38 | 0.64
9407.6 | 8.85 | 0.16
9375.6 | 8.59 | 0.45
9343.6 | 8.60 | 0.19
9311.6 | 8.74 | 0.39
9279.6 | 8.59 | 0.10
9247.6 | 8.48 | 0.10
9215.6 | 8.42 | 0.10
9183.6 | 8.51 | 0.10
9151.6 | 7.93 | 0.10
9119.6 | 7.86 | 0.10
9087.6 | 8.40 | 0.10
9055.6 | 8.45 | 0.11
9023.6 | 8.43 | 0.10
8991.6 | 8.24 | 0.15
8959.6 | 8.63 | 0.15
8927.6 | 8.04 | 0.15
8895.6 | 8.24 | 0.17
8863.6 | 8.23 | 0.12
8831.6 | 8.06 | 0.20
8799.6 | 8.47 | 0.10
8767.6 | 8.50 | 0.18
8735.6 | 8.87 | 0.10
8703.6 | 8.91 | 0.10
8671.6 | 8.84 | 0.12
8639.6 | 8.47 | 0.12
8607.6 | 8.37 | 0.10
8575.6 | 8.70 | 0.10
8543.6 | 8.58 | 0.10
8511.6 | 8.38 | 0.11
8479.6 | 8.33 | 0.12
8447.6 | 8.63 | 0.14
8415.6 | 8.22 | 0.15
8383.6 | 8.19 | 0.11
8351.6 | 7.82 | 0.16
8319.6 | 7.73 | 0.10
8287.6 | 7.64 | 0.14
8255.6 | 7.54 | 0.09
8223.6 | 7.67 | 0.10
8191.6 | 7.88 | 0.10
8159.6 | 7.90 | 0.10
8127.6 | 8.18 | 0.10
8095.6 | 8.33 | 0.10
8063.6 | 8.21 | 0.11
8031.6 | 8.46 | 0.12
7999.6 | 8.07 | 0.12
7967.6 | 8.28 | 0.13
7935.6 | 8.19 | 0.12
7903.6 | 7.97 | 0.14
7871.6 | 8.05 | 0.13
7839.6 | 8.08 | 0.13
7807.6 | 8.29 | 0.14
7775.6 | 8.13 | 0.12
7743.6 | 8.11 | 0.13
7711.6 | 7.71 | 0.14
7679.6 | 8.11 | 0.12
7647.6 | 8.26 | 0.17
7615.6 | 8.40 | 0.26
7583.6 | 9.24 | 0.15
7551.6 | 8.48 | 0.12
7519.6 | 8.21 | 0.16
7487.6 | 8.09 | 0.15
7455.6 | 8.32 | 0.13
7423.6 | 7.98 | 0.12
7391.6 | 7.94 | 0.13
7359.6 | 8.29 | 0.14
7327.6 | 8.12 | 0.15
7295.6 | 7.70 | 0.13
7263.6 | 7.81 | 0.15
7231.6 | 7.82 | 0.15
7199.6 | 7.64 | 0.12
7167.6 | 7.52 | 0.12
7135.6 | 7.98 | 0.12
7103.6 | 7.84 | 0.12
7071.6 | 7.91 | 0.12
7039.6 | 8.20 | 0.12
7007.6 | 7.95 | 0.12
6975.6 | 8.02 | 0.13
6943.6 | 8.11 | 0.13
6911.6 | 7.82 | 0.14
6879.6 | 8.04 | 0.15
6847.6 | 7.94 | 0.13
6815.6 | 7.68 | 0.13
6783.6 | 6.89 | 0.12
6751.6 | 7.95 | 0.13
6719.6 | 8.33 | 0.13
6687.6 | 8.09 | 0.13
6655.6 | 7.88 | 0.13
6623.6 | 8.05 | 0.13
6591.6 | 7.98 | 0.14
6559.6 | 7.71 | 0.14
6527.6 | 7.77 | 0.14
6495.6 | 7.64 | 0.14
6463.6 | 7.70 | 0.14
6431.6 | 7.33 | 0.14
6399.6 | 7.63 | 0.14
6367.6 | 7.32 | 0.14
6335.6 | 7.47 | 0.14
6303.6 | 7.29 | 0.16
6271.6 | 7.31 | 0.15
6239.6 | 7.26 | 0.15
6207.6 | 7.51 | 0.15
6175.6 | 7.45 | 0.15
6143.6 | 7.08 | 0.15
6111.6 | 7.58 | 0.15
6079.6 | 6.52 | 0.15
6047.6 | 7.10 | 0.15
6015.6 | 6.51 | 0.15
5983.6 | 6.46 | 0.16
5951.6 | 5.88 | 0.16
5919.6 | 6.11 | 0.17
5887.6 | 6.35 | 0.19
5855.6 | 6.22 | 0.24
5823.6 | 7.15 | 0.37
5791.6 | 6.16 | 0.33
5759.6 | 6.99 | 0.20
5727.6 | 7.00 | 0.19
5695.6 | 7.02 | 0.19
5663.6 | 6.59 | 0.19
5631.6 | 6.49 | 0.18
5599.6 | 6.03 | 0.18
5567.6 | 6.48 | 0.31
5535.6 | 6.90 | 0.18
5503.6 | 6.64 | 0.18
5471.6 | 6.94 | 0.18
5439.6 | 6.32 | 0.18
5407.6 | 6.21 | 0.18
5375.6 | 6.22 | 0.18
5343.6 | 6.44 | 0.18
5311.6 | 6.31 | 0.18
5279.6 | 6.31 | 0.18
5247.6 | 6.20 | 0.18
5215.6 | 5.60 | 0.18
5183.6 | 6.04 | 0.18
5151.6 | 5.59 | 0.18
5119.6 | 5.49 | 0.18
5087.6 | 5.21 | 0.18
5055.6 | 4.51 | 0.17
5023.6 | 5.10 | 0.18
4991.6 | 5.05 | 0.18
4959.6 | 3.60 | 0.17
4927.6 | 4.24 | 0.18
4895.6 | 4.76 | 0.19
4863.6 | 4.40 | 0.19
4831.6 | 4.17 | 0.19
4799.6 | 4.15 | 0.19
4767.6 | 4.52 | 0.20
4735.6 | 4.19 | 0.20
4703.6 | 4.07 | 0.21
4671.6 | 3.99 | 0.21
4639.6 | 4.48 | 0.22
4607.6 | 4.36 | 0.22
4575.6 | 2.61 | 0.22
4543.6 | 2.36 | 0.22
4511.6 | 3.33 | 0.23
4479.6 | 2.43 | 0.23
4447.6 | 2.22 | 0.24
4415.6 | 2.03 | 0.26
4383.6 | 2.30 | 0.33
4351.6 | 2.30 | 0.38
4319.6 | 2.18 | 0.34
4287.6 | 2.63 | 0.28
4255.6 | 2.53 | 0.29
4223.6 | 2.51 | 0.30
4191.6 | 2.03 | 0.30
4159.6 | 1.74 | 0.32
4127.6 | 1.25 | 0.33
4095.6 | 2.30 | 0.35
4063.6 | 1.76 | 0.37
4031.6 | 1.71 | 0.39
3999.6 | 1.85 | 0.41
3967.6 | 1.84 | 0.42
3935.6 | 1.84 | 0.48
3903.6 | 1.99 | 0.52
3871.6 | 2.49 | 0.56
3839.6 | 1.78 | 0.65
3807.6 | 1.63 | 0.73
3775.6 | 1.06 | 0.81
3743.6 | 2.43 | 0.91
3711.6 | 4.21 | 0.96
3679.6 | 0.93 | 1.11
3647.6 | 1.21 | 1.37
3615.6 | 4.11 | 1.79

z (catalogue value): 0.15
